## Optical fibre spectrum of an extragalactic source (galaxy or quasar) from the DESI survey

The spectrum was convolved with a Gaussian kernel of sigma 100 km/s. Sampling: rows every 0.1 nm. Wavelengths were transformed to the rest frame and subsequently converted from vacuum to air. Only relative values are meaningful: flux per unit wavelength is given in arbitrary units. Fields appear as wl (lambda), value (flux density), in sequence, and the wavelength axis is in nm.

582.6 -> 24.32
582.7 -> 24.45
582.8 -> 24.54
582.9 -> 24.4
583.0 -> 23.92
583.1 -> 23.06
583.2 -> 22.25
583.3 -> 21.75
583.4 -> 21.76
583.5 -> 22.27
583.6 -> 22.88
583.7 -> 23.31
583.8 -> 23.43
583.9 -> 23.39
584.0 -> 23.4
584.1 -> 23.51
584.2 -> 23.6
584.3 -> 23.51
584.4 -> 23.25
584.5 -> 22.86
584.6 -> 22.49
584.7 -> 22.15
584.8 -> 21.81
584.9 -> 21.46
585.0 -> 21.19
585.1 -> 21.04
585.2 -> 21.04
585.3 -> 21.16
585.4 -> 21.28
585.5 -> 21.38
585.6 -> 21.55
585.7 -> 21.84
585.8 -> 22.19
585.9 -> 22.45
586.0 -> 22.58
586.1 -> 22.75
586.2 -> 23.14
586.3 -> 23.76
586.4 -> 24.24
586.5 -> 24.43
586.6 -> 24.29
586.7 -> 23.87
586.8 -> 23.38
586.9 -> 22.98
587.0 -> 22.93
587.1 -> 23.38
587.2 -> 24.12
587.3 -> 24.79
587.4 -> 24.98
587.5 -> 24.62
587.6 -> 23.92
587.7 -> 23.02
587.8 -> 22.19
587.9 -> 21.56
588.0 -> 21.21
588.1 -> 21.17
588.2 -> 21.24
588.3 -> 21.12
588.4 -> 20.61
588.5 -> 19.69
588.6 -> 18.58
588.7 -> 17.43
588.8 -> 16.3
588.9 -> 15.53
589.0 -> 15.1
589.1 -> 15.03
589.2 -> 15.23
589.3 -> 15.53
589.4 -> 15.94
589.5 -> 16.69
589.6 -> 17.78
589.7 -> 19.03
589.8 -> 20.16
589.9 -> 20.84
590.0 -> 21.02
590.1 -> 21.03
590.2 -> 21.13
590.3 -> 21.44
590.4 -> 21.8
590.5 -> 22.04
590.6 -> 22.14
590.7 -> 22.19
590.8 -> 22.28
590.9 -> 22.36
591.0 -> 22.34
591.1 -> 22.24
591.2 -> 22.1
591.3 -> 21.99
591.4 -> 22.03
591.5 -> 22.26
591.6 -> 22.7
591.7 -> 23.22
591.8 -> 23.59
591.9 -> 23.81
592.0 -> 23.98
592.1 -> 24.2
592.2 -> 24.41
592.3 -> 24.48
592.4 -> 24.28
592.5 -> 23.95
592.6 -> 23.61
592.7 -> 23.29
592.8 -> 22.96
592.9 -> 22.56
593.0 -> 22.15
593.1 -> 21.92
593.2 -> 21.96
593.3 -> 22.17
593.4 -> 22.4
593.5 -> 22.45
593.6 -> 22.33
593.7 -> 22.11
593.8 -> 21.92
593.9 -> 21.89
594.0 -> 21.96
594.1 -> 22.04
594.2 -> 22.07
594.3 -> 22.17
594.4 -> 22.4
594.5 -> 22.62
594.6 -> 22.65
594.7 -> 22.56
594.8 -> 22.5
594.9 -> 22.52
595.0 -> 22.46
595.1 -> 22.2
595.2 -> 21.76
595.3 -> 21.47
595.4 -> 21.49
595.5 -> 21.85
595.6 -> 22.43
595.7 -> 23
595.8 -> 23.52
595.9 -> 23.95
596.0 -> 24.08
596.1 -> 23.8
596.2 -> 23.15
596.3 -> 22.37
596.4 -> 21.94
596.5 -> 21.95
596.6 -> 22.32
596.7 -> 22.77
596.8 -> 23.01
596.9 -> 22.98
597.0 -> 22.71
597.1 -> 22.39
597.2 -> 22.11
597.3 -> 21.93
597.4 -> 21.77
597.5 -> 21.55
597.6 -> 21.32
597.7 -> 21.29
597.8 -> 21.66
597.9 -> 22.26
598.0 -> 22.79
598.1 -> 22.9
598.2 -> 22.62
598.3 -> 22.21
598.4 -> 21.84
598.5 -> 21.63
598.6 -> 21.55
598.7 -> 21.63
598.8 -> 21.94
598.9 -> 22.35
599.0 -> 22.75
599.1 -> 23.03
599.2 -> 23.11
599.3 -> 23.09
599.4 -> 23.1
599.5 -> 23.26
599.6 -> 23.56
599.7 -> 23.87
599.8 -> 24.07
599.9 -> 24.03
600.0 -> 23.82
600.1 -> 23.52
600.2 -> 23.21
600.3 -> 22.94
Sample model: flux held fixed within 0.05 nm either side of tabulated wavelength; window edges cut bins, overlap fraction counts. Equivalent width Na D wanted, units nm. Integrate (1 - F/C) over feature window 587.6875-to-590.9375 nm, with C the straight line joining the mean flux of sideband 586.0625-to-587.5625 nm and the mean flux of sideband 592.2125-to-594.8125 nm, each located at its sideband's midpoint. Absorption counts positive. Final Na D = 0.53 nm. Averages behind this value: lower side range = 23.9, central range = 19.6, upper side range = 22.6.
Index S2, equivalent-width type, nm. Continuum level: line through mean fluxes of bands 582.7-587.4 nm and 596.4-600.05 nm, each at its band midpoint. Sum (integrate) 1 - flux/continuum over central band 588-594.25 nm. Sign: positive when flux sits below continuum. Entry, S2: 0.43 nm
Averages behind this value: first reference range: 22.9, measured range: 21.2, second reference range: 22.5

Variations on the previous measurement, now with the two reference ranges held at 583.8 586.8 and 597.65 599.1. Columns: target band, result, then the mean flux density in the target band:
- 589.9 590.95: 0.03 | 21.7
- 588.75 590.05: 0.30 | 17.2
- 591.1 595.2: -0.07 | 22.7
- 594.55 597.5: -0.04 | 22.5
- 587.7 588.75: 0.09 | 20.6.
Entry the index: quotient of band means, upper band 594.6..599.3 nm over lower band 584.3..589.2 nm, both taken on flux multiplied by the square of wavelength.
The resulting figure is 1.07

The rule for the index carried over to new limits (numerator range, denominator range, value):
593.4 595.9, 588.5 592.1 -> 1.12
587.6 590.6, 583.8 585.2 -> 0.87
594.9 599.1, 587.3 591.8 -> 1.11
